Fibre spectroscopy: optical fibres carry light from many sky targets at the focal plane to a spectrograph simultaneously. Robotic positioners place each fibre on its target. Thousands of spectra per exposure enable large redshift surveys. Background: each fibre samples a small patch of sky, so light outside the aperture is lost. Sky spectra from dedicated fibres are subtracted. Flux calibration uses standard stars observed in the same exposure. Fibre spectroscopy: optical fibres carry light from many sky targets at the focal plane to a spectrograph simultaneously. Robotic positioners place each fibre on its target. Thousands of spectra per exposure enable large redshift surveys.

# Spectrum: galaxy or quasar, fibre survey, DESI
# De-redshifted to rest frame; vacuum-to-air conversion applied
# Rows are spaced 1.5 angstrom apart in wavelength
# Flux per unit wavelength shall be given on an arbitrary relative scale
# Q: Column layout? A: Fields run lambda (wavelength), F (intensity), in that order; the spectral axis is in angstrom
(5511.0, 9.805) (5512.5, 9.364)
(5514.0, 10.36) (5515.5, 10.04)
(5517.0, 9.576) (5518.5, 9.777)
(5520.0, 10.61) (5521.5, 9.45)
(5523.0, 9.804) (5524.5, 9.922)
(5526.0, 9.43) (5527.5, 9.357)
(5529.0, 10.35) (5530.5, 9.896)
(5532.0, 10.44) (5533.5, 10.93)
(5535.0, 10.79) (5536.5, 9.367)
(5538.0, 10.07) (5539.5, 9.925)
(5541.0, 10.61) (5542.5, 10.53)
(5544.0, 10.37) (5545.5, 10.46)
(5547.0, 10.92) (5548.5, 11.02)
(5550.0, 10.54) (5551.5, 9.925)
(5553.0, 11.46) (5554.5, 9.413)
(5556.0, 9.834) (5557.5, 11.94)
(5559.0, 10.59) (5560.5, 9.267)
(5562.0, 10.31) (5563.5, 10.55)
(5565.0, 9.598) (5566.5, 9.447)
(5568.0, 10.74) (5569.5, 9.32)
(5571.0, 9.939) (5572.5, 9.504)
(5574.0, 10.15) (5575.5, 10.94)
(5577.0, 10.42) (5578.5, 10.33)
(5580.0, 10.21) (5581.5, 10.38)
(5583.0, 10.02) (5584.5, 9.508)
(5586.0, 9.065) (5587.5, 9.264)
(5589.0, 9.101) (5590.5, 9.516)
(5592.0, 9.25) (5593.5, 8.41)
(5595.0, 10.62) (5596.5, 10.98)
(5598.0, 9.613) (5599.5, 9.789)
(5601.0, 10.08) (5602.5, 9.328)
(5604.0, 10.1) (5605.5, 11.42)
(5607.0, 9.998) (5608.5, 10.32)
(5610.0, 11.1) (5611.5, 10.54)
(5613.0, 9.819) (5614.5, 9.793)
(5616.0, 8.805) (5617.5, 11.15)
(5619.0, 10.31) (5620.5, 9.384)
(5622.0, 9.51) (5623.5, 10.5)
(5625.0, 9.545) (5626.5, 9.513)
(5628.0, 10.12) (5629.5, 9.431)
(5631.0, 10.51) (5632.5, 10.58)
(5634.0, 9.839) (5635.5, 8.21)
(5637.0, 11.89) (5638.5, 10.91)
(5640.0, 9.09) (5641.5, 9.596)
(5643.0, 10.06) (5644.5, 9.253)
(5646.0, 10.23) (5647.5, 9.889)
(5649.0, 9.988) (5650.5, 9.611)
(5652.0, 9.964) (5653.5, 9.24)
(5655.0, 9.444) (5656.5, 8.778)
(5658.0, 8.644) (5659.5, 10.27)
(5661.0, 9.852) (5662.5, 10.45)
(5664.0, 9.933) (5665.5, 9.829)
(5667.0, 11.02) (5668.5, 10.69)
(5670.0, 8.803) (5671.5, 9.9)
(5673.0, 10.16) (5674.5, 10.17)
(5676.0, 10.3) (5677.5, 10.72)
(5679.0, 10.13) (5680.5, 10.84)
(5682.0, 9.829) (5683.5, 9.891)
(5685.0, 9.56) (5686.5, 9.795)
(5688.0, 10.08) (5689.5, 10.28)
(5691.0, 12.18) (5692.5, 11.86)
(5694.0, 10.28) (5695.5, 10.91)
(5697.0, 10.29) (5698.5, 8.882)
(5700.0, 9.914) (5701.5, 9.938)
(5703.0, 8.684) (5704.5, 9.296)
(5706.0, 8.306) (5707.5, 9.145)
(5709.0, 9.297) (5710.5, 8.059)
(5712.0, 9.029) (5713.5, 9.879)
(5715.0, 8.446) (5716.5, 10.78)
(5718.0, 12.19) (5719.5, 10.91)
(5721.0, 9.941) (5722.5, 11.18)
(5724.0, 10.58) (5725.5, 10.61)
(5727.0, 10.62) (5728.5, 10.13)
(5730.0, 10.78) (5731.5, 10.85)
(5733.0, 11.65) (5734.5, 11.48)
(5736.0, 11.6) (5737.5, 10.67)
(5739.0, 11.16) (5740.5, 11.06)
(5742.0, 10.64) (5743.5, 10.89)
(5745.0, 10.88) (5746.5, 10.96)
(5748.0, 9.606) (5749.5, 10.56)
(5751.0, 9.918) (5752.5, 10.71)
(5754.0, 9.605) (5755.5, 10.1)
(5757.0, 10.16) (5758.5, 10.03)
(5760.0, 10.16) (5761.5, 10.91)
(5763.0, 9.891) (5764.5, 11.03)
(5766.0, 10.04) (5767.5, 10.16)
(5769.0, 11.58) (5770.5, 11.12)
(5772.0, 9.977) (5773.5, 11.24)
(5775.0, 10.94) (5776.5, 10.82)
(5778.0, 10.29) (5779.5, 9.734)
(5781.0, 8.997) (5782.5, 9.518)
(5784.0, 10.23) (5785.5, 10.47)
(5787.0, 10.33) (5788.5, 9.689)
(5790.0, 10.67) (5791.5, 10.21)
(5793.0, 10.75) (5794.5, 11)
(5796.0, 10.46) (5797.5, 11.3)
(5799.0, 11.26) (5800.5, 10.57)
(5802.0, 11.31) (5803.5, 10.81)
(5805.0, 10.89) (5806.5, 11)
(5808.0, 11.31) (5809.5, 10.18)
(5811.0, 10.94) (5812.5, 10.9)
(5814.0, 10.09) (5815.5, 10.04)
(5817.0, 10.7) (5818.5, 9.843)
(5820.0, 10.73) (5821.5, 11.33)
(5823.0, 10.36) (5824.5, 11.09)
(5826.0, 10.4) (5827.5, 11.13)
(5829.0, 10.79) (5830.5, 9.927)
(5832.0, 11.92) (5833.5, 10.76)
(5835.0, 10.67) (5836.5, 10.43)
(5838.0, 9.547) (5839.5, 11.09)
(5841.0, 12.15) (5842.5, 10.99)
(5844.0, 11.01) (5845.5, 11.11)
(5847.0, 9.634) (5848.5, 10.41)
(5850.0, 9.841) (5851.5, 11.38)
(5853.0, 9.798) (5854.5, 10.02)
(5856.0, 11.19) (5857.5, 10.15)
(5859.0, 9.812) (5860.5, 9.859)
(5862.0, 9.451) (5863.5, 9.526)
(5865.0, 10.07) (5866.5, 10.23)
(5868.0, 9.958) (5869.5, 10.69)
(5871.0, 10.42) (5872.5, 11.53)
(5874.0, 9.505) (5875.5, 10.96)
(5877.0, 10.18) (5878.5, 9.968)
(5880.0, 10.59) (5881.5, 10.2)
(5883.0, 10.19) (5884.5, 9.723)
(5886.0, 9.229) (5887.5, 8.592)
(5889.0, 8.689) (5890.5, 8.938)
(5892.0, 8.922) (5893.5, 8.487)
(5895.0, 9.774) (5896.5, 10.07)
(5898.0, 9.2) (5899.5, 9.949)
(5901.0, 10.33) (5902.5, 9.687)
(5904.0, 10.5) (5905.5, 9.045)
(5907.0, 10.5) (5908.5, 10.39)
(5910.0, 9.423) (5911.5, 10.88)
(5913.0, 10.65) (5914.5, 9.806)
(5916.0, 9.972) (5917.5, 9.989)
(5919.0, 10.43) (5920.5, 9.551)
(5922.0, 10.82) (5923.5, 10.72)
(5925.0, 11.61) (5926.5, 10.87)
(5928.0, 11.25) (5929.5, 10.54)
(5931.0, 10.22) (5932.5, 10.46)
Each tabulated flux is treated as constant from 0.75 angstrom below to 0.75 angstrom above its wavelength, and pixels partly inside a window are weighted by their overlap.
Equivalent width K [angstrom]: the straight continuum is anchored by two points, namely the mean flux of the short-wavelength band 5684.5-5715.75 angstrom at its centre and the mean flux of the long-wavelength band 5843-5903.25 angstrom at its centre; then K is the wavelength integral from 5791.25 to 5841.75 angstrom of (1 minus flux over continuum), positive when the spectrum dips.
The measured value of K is -4.4 angstrom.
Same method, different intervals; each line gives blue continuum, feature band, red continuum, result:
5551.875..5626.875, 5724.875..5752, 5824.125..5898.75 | -1.78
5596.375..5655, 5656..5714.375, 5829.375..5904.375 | 0.74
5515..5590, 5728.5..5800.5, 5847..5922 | -3.78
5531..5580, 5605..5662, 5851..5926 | 1.76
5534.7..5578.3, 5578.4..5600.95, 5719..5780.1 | 1.31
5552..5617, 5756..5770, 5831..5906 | -0.49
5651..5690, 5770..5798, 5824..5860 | 0.00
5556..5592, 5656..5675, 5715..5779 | 0.81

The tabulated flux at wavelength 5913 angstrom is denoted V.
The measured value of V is 10.65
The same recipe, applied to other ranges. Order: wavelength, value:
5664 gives 9.933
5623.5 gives 10.5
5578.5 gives 10.33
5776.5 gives 10.82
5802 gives 11.31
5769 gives 11.58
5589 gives 9.101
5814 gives 10.09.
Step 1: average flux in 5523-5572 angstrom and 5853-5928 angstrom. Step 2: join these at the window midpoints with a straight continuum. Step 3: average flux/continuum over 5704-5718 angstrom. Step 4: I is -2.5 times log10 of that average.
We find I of 0.09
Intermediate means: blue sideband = 10.2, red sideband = 10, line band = 9.3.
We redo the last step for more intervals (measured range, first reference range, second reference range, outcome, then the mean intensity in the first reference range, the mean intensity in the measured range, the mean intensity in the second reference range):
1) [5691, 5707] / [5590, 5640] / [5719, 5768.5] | 0.05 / 10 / 9.94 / 10.6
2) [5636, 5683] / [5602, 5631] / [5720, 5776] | 0.03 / 10.1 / 9.97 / 10.6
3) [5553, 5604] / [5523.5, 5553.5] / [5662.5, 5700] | 0.04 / 10.3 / 9.95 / 10.3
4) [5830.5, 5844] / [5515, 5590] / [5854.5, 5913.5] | -0.10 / 10.1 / 10.9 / 9.93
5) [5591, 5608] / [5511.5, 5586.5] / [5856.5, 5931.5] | 0.02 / 10.1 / 9.96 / 10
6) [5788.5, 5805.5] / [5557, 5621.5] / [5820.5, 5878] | -0.04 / 10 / 10.8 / 10.5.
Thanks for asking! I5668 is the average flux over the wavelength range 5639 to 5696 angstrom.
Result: 10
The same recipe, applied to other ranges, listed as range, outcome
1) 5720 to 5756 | 10.7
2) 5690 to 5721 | 9.92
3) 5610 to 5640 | 10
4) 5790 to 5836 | 10.8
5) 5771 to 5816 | 10.5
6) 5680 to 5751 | 10.3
